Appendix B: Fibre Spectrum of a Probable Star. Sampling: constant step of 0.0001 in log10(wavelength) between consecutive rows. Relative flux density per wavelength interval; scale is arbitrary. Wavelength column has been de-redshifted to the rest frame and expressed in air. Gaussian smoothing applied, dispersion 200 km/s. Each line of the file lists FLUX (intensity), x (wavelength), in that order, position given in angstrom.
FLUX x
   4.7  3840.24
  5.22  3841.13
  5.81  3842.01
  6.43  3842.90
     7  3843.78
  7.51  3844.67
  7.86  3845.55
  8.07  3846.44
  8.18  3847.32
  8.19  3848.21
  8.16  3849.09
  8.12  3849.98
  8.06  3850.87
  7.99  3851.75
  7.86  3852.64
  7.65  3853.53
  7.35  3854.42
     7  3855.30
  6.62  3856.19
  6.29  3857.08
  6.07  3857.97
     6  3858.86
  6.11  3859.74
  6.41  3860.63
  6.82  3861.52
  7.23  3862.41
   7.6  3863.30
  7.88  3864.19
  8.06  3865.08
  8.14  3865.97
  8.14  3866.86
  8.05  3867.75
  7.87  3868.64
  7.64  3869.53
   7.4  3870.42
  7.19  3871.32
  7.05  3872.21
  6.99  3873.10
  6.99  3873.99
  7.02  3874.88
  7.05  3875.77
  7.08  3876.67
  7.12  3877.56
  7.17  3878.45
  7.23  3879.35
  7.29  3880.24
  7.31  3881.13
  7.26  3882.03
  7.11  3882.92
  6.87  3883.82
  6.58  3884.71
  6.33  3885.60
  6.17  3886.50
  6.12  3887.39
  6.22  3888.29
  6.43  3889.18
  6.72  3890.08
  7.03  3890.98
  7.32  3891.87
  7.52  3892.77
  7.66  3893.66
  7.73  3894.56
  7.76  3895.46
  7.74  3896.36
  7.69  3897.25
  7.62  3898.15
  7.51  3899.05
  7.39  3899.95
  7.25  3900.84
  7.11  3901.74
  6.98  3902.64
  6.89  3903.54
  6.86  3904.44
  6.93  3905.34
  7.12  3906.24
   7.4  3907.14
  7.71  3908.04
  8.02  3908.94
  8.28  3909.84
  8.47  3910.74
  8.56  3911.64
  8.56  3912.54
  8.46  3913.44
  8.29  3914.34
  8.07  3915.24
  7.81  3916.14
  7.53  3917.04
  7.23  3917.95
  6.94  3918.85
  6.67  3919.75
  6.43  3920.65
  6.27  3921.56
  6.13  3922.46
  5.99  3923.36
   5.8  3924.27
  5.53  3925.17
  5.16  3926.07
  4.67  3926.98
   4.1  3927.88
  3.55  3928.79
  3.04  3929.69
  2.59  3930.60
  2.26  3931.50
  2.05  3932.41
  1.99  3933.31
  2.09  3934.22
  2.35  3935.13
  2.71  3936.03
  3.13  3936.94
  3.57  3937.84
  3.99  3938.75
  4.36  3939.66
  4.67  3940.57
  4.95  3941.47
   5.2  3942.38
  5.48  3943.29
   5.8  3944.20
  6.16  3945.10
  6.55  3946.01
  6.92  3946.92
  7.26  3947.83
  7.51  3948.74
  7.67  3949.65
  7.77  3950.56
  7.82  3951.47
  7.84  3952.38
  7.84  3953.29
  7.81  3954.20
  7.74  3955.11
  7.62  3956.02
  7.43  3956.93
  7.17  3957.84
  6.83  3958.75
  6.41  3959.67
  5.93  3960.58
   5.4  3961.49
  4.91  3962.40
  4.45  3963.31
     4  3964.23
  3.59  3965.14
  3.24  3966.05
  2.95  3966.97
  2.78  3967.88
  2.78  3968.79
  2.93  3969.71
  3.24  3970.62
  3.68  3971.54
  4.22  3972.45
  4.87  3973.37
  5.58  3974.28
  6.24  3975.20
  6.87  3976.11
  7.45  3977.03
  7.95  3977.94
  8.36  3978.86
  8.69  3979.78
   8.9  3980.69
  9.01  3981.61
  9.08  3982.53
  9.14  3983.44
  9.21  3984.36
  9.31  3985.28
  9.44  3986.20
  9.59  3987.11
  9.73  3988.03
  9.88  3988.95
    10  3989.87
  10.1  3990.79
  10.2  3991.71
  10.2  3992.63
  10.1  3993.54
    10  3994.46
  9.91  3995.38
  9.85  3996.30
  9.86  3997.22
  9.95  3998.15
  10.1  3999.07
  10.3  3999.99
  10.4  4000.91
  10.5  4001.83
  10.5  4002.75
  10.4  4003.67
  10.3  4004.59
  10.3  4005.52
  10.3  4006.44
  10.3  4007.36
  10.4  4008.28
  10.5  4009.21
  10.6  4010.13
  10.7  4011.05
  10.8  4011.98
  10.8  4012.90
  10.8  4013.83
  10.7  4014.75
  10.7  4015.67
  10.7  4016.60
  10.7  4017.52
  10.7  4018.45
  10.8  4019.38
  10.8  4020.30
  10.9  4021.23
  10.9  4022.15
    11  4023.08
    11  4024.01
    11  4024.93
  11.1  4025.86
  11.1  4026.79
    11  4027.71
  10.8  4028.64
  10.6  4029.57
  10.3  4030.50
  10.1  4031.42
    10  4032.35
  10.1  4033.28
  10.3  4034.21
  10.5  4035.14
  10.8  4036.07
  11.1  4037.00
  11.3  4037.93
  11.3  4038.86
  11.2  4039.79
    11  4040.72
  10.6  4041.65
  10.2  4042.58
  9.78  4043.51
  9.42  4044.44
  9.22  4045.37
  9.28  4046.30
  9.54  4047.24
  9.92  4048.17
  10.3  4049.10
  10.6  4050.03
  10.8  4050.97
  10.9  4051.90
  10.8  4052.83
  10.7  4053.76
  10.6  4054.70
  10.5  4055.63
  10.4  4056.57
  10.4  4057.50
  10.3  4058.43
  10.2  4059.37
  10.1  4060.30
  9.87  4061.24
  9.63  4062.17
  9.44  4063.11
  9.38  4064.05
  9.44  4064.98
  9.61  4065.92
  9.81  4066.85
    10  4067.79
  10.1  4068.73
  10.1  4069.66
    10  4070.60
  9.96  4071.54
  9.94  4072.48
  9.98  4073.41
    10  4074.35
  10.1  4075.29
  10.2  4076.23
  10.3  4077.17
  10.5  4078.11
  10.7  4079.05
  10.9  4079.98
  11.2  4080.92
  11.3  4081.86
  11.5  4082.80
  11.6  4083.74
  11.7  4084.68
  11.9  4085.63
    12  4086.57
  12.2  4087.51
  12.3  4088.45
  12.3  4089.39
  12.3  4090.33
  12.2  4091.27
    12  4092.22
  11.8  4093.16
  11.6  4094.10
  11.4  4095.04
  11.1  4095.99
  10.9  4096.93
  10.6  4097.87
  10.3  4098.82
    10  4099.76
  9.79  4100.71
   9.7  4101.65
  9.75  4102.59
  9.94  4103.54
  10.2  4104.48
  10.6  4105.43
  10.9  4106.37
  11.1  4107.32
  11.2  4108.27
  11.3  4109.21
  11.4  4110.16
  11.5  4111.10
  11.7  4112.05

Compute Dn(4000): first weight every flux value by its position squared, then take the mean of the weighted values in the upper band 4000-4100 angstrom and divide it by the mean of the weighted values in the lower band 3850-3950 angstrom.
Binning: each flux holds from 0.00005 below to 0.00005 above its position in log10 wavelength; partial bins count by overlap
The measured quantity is 1.8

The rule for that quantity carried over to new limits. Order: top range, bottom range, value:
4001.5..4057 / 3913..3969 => 2.01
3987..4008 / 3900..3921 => 1.40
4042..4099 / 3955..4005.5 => 1.45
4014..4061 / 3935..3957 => 1.83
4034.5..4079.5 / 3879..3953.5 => 1.74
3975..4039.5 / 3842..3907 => 1.50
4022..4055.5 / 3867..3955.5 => 1.73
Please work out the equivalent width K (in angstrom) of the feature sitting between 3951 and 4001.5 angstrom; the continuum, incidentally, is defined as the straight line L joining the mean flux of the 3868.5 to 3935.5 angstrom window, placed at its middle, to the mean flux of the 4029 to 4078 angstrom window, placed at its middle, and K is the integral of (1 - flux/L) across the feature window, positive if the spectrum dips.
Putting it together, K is 5.8 angstrom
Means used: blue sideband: 6.59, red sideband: 10.2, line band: 7.45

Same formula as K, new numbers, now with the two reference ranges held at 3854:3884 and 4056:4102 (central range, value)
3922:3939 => 9.3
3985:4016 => -2.8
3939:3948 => 3.0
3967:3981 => 5.4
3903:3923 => 1.1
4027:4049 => -0.8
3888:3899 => 0.4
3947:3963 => 2.8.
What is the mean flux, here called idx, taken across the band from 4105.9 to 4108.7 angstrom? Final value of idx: 11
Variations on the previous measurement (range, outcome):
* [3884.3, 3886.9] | 6.36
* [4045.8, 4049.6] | 9.76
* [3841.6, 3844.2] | 6.42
